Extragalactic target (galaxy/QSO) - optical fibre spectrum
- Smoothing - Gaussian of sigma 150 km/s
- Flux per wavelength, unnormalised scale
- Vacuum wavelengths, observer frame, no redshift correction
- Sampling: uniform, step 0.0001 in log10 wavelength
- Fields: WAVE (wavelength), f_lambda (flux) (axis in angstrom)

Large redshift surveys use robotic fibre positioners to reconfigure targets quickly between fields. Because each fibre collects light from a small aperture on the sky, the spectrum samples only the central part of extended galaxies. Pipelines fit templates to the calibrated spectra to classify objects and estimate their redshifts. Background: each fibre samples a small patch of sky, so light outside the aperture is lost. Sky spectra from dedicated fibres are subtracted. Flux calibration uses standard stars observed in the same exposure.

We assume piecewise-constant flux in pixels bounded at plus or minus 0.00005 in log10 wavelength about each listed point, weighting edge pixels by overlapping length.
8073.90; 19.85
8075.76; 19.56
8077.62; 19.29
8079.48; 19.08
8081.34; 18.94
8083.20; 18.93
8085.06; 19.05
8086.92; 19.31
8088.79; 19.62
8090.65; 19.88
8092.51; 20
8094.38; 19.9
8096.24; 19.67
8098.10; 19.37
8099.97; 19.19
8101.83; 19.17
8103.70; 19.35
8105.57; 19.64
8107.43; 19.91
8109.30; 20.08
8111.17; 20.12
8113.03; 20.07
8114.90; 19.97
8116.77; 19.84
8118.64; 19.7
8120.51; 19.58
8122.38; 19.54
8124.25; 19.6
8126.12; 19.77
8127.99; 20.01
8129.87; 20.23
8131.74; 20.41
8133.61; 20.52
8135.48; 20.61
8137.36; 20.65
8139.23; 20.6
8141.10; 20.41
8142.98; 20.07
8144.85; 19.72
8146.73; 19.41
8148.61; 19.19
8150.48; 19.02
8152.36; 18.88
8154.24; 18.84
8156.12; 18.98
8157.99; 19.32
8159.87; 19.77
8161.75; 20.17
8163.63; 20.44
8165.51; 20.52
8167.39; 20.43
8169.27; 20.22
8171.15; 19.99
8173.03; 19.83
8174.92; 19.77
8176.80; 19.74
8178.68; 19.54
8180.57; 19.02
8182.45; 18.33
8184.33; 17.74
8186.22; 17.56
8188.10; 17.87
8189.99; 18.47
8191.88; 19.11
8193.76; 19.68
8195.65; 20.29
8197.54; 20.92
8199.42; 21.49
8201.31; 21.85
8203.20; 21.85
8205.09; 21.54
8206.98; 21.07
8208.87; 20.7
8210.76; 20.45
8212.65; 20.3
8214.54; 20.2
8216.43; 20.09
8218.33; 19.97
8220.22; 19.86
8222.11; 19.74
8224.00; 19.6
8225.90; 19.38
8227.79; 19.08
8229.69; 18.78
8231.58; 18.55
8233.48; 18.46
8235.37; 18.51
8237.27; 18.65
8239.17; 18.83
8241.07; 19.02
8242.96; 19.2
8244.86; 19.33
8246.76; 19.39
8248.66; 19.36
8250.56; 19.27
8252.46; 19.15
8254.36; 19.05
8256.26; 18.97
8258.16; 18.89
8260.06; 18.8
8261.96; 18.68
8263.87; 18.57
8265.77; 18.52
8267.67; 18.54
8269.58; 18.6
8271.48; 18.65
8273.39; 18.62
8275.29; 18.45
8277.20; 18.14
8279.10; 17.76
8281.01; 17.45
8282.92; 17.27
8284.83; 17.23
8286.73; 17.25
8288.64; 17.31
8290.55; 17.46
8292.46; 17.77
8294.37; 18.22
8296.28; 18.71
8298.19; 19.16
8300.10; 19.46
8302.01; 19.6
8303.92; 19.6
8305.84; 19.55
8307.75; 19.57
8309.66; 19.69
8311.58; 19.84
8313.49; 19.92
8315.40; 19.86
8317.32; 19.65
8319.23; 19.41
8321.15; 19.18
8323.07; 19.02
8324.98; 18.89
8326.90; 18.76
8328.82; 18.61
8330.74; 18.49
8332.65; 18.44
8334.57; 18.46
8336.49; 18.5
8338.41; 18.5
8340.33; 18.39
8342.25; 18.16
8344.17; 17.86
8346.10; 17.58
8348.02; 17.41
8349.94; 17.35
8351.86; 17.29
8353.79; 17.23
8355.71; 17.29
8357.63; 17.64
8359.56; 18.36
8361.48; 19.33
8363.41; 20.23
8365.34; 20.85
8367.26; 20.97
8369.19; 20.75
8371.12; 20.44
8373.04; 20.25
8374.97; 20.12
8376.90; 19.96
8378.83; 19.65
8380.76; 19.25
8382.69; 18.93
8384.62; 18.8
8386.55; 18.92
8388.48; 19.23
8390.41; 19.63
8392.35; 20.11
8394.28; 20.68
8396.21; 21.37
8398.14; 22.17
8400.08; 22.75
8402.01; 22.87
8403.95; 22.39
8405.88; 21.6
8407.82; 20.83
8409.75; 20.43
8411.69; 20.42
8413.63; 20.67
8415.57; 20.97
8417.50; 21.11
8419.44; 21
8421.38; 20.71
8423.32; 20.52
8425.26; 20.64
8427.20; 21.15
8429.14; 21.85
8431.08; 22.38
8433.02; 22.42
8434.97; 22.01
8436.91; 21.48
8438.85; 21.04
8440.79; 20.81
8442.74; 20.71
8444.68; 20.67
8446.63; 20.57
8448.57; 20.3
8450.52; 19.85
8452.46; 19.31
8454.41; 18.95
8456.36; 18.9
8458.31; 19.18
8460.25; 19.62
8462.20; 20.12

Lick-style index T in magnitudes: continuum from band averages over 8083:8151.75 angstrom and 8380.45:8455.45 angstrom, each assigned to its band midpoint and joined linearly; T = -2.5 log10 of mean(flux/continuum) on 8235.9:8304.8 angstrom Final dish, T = 0.10 mag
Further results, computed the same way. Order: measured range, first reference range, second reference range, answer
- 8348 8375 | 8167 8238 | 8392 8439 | 0.103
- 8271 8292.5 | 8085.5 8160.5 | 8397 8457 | 0.151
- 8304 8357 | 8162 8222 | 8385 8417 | 0.108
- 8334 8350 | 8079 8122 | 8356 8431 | 0.128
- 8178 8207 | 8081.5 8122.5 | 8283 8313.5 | -0.030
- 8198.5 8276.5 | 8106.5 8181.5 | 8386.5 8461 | 0.039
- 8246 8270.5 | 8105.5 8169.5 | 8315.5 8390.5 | 0.025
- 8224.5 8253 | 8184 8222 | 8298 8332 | 0.047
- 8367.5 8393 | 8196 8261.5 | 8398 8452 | 0.061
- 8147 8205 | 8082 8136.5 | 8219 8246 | -0.015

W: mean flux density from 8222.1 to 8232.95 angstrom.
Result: 19.1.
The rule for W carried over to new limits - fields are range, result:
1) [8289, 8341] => 19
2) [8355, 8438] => 20.6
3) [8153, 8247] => 19.6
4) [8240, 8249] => 19.3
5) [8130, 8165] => 19.9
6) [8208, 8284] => 19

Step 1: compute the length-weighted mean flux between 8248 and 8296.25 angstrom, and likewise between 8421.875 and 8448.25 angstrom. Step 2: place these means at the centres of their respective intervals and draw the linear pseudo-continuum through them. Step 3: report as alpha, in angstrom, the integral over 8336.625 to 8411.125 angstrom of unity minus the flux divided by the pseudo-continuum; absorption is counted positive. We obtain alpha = 2.0 angstrom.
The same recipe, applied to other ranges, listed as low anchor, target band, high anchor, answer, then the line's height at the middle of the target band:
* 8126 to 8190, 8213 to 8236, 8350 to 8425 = 0.4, 19.8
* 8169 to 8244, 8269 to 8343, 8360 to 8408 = 5.3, 20.1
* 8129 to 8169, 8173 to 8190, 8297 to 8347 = 0.9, 19.7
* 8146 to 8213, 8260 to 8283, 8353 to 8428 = 1.9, 20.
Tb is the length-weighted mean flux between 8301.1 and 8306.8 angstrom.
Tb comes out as 19.6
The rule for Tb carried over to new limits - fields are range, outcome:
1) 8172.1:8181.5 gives 19.6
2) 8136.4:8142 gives 20.6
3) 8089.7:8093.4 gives 20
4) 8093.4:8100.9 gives 19.5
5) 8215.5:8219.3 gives 20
